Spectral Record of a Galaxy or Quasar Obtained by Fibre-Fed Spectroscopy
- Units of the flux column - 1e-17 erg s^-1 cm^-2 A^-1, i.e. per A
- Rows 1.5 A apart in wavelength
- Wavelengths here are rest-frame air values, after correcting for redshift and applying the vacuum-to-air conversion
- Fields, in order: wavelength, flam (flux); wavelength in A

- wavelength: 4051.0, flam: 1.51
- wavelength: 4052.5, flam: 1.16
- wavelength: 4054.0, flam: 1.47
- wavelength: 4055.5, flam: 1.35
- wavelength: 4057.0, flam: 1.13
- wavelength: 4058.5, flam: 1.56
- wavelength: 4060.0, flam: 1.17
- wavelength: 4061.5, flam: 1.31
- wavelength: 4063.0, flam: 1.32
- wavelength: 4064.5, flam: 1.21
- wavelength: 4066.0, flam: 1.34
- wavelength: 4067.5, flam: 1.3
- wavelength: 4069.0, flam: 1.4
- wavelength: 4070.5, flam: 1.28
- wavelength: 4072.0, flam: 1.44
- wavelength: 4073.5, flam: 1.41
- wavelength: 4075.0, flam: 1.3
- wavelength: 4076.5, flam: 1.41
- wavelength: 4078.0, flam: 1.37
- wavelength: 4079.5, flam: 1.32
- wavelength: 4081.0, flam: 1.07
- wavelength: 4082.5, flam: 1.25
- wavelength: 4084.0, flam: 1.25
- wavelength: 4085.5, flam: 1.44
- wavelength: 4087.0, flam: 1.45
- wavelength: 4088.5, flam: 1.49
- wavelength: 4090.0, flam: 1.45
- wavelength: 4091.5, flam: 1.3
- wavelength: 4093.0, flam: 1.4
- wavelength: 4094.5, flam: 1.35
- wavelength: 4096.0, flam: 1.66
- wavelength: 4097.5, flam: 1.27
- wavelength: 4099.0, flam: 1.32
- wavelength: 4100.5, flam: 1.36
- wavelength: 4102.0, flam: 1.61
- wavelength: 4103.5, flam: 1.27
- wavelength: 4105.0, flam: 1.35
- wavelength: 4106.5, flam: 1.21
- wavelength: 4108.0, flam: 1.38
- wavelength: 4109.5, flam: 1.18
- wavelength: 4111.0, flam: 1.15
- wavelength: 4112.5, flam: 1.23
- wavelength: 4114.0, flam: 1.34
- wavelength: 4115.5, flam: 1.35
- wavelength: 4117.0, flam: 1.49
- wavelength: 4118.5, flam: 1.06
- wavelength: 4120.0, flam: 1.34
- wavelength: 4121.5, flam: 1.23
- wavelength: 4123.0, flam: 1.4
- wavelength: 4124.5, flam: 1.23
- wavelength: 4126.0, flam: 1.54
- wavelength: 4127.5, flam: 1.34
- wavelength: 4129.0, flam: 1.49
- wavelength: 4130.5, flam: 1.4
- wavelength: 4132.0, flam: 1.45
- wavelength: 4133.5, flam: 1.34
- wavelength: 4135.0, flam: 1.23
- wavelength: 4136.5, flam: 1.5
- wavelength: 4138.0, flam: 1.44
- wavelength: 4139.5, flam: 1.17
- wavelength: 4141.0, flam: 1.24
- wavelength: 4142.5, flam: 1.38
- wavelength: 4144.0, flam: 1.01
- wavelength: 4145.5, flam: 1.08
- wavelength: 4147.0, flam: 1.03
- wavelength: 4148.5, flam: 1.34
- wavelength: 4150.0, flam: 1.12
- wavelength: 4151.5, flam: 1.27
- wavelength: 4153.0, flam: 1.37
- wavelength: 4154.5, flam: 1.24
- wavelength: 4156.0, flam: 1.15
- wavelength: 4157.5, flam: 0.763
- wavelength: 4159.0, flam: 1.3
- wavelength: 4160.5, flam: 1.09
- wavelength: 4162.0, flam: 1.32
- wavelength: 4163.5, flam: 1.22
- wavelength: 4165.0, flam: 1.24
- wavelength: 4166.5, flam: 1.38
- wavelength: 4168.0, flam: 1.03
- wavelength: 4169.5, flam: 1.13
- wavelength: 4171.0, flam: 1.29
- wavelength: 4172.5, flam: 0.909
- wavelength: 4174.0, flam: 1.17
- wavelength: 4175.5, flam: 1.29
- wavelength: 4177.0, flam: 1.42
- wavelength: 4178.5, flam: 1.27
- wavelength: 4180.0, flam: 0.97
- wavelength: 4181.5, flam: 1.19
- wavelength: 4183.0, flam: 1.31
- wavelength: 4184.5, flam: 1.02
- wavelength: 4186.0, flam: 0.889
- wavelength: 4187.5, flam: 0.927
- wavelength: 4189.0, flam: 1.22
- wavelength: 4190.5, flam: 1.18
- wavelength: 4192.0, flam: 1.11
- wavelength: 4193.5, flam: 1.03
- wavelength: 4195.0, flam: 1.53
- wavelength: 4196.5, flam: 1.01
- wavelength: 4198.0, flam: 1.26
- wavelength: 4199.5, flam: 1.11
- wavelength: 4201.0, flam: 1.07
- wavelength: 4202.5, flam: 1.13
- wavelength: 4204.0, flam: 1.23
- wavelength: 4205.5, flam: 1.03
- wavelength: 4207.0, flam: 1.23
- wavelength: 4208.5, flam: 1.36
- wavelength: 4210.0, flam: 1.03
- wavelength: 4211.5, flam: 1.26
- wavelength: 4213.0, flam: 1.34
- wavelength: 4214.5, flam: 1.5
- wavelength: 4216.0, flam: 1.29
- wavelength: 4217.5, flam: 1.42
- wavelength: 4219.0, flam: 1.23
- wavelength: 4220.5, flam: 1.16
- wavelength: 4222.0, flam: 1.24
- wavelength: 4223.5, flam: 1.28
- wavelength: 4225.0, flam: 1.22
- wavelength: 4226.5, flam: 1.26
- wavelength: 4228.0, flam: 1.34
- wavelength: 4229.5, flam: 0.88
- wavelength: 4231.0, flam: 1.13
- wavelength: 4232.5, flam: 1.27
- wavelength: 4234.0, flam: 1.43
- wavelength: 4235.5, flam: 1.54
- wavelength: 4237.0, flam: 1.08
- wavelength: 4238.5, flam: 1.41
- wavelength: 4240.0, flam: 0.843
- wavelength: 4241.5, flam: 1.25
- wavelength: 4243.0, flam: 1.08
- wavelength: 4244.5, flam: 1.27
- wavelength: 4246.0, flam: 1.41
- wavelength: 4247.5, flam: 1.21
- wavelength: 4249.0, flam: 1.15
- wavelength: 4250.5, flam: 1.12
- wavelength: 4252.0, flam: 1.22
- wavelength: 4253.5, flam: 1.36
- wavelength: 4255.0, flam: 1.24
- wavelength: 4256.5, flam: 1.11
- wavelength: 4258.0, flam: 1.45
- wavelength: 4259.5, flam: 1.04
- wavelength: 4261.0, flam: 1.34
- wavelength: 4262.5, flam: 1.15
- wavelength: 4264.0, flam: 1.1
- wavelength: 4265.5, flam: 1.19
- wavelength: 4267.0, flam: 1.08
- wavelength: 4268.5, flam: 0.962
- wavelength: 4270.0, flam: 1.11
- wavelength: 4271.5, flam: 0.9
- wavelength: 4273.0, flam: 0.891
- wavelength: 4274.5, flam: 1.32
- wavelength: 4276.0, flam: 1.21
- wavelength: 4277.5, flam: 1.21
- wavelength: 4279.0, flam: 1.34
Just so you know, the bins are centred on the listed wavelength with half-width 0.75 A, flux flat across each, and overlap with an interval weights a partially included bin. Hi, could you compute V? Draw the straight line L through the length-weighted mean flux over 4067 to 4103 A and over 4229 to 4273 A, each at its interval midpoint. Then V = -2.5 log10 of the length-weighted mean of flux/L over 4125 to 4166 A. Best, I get 0.03 mag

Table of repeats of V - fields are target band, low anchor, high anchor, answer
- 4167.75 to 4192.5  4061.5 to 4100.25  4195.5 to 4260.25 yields 0.11 mag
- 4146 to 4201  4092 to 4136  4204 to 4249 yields 0.11 mag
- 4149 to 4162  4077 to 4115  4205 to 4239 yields 0.11 mag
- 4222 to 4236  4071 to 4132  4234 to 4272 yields -0.03 mag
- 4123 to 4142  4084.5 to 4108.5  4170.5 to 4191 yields -0.06 mag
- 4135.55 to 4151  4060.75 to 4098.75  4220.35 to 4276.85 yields 0.05 mag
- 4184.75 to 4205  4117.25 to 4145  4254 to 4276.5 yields 0.10 mag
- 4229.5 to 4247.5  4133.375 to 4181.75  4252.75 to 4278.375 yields -0.05 mag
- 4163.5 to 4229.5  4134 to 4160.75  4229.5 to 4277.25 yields 0.00 mag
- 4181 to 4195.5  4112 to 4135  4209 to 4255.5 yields 0.14 mag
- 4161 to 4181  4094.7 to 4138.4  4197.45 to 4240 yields 0.08 mag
